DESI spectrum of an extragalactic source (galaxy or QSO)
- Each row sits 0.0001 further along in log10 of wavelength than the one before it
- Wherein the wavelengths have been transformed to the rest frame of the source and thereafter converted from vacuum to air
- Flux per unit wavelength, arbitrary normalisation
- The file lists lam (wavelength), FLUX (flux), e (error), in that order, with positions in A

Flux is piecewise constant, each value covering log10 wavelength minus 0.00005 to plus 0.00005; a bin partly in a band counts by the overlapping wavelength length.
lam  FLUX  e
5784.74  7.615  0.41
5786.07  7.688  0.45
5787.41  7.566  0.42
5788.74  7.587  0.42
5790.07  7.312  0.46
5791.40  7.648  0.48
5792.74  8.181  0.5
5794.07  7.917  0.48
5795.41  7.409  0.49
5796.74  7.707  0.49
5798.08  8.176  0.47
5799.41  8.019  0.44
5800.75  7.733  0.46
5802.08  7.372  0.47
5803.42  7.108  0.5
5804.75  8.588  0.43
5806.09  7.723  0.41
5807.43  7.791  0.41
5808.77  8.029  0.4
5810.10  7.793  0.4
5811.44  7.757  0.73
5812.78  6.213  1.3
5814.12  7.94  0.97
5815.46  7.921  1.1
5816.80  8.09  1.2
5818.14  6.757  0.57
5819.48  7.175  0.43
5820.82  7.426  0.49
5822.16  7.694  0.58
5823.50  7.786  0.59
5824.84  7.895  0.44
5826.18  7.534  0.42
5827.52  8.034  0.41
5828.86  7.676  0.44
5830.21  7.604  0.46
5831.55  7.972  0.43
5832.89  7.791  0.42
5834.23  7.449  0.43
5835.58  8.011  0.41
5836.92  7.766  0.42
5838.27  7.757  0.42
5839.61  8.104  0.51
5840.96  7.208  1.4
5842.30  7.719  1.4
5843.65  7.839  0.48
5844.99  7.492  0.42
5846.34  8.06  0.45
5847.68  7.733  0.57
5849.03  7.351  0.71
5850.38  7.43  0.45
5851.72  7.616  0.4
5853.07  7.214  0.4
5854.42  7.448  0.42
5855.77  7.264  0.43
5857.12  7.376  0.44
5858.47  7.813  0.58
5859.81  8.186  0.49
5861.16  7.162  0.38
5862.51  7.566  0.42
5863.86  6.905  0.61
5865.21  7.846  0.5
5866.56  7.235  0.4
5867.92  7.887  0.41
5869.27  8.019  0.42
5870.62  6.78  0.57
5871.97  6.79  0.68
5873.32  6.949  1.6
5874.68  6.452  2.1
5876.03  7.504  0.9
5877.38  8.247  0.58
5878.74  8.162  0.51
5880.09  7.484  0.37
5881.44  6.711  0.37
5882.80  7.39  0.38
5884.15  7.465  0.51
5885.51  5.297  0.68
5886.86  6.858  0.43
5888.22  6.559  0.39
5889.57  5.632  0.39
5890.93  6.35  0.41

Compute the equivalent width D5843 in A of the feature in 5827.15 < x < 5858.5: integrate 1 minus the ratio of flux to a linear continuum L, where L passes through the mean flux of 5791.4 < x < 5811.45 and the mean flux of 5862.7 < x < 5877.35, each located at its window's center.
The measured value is -0.6 A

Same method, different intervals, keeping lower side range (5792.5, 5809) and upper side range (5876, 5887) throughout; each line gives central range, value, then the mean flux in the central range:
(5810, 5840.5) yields -0.1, 7.65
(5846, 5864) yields -0.2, 7.52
